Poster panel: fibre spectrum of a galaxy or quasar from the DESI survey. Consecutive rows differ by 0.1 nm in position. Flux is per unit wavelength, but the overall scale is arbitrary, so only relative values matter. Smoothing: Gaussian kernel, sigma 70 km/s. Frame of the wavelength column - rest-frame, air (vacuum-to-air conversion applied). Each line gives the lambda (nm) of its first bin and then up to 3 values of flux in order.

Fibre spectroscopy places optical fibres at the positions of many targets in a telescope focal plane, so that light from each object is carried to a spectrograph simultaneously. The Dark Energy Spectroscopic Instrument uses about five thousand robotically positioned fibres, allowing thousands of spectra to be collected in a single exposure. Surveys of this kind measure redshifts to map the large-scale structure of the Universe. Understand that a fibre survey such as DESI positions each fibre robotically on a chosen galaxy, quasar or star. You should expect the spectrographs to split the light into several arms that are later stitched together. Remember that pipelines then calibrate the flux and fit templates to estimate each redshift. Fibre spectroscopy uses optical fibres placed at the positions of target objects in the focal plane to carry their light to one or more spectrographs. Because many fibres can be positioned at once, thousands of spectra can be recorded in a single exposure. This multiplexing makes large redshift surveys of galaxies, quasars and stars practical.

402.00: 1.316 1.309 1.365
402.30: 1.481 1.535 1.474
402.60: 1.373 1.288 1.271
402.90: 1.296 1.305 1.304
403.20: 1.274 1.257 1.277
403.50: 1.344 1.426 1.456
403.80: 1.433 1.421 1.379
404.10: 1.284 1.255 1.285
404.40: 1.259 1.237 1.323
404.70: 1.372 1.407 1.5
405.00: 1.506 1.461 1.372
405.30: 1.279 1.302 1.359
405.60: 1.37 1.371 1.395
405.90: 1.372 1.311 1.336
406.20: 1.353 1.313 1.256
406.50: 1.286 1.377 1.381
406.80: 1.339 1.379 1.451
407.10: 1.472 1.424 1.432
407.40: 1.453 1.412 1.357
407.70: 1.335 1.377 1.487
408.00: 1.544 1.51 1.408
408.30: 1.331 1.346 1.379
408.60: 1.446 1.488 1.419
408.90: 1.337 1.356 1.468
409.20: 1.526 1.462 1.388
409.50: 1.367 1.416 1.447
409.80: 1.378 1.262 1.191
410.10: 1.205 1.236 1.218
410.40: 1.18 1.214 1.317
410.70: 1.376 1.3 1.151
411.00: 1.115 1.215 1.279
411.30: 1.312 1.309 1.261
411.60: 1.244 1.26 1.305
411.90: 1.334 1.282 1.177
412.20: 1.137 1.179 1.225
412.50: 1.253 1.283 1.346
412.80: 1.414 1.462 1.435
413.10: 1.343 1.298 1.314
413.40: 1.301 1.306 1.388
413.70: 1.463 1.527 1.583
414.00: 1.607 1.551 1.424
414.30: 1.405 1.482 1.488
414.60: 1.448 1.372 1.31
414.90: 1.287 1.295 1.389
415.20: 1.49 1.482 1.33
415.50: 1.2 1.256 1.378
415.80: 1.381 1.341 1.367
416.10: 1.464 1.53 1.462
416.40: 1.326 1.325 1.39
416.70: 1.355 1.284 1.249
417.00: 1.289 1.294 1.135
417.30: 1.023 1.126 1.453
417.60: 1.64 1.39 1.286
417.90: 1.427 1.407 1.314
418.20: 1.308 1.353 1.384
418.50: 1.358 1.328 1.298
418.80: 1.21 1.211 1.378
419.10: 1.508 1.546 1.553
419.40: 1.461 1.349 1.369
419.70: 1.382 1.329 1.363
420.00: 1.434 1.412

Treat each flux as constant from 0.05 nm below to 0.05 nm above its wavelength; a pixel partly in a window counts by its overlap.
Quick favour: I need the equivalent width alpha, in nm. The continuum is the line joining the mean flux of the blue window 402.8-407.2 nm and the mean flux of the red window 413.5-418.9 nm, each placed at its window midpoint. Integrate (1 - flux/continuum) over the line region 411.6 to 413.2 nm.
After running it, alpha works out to 0.08 nm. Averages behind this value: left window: 1.35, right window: 1.37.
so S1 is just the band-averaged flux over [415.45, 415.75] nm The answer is 1.28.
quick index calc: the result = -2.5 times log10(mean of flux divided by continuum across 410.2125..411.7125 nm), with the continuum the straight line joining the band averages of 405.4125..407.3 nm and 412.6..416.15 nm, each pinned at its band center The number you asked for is 0.11 mag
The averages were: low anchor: 1.36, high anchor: 1.4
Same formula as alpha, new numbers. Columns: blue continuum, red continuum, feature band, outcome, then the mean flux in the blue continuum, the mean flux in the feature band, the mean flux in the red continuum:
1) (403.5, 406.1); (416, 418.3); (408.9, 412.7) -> 0.18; 1.36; 1.29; 1.34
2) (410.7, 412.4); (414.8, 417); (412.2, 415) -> -0.18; 1.24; 1.38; 1.36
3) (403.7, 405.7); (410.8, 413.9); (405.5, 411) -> -0.12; 1.36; 1.36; 1.3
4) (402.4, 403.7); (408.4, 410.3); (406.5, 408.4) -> -0.07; 1.34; 1.41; 1.37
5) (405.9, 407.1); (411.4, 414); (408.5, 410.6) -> -0.02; 1.35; 1.35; 1.33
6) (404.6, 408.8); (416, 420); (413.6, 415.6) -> -0.08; 1.39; 1.42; 1.36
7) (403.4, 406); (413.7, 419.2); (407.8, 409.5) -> -0.08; 1.36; 1.43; 1.37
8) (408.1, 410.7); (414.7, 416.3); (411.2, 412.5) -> 0.10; 1.35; 1.25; 1.37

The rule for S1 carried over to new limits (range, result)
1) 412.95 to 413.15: 1.39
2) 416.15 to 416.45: 1.44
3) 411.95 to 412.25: 1.2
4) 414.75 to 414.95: 1.3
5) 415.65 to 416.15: 1.39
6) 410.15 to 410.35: 1.23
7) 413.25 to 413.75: 1.35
